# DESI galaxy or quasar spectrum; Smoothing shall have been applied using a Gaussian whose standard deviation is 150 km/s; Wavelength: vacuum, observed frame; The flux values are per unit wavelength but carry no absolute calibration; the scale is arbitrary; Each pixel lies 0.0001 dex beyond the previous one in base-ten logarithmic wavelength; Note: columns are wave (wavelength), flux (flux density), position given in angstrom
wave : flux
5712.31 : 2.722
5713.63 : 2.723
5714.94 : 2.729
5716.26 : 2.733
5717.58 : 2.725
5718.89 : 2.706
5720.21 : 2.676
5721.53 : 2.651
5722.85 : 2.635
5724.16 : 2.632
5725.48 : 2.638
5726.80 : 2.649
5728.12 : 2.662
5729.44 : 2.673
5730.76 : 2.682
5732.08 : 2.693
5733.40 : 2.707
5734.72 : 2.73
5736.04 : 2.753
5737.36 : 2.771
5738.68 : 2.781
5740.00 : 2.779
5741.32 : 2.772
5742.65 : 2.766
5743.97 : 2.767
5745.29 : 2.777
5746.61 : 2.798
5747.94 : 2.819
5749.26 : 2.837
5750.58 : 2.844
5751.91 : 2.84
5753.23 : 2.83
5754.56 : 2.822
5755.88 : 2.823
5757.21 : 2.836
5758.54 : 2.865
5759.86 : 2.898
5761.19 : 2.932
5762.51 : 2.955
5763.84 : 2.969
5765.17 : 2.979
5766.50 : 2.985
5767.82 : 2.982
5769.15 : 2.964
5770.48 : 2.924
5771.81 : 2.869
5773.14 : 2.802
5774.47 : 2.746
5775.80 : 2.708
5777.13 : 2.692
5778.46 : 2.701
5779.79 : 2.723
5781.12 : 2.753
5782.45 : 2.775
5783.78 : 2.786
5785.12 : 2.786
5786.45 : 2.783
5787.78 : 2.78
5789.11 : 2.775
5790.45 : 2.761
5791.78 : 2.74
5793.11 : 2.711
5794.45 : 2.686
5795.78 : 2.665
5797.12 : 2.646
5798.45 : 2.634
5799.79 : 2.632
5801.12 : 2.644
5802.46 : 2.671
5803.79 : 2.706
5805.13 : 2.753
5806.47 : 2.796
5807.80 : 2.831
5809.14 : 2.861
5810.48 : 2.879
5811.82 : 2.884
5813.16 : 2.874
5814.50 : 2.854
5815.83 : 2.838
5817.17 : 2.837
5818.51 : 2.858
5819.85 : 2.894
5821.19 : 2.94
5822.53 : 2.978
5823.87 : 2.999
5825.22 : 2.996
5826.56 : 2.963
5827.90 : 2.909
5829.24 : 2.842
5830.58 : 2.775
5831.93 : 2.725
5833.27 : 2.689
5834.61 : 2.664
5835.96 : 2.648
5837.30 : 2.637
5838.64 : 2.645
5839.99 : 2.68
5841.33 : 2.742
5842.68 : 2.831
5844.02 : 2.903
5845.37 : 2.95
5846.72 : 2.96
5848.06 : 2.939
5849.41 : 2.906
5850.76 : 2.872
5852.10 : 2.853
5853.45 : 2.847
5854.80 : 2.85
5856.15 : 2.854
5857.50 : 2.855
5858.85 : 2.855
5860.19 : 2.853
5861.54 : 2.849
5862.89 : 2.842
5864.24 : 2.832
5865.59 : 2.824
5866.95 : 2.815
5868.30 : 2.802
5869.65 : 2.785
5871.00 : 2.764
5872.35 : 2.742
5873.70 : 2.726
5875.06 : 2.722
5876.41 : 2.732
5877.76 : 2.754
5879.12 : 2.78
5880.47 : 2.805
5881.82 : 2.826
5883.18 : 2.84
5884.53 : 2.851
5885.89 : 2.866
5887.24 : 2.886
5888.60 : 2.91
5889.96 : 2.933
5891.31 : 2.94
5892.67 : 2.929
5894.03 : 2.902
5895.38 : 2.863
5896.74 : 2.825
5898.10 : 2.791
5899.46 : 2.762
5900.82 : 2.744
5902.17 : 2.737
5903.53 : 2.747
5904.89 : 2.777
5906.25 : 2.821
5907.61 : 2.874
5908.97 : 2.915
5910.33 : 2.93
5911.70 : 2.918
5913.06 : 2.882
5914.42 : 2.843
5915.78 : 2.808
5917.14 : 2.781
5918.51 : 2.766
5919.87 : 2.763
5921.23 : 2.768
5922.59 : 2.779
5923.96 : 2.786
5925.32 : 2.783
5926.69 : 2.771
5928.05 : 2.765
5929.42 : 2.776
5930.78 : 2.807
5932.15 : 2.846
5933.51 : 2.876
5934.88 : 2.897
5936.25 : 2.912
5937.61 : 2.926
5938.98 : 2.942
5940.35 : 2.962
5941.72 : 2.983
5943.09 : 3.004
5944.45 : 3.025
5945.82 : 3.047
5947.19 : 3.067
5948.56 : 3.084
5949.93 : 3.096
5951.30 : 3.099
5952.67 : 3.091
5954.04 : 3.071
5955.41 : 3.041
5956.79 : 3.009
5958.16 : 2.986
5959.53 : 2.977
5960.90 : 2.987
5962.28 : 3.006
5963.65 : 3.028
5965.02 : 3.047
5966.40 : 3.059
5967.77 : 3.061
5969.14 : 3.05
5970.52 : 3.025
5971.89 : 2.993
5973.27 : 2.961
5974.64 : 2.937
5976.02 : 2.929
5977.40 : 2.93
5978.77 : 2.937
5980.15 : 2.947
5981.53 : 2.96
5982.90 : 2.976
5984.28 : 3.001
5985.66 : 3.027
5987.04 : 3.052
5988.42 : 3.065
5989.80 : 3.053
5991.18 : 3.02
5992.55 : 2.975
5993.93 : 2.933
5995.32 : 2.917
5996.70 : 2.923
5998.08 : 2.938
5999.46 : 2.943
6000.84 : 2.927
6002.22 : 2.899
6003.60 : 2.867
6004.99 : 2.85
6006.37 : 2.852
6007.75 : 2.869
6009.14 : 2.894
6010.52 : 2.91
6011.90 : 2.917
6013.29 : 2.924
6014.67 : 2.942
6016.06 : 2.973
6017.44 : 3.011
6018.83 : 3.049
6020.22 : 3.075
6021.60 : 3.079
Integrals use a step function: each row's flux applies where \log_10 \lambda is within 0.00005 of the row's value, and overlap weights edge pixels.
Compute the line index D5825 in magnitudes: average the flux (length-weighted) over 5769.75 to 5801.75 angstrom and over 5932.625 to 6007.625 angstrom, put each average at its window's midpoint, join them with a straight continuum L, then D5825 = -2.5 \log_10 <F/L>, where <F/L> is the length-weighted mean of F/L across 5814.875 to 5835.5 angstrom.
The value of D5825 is -0.03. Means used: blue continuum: 2.74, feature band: 2.86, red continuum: 2.98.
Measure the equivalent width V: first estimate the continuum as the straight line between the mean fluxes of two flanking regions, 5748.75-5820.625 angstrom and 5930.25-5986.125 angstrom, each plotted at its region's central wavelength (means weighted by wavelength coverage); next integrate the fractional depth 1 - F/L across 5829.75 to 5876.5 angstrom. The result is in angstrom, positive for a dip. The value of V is 1.3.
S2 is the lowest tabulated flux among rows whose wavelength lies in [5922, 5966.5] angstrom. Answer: 2.765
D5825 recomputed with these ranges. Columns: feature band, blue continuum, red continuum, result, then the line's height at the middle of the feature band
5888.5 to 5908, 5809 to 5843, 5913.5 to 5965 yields 0.02 mag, 2.89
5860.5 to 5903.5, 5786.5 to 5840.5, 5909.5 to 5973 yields 0.02 mag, 2.87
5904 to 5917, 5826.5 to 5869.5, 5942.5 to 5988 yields 0.02 mag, 2.92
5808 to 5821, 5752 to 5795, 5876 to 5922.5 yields -0.02 mag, 2.83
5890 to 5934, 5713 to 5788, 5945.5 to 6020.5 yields 0.04 mag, 2.92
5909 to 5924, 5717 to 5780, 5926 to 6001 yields 0.04 mag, 2.93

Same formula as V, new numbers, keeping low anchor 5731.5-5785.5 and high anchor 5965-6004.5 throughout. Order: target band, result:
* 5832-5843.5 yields 0.71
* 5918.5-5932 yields 0.71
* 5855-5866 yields 0.16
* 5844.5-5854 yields -0.08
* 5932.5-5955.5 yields -0.44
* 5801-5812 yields 0.27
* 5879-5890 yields 0.19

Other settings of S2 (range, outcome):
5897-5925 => 2.737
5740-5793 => 2.692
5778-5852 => 2.632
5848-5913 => 2.722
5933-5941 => 2.876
